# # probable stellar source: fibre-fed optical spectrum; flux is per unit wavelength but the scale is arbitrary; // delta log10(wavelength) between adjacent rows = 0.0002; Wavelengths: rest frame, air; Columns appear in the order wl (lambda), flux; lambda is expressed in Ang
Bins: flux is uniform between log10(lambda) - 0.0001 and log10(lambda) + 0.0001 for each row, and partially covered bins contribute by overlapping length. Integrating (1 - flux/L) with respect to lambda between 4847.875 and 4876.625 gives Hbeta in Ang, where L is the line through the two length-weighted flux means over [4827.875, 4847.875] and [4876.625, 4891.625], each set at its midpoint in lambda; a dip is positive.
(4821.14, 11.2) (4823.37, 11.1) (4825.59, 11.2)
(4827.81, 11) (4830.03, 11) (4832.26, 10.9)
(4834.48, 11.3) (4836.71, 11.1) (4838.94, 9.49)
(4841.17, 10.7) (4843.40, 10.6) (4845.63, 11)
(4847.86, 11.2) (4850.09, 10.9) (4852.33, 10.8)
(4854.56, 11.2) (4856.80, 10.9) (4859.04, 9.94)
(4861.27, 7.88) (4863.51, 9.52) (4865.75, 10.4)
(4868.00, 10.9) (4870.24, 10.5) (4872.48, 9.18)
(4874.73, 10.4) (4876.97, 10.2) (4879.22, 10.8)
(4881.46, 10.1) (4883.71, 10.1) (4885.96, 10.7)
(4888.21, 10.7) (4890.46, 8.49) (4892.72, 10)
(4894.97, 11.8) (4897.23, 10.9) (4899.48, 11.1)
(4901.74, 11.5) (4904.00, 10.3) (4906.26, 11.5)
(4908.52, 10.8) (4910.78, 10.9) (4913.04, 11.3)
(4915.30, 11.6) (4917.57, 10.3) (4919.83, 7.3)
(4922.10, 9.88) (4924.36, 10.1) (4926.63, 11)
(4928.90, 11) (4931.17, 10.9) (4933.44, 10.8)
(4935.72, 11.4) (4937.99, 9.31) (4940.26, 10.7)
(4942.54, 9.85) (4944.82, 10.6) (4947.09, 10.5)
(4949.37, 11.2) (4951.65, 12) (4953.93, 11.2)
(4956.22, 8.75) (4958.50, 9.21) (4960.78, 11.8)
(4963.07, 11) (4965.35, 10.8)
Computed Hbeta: 0.58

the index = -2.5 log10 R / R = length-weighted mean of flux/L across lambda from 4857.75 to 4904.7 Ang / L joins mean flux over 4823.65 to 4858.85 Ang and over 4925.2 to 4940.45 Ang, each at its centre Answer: 0.06 mag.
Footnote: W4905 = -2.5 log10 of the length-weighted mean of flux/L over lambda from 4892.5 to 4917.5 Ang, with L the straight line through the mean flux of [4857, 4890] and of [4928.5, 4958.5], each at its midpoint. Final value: -0.078 mag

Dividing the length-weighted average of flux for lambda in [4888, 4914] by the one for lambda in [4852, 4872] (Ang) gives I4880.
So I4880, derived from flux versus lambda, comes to 1.06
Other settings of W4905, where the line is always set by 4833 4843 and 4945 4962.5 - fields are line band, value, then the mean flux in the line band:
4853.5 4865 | 0.080 mag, 9.9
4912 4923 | 0.063 mag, 10.1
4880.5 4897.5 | 0.036 mag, 10.3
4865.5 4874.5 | 0.044 mag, 10.2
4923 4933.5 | -0.008 mag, 10.7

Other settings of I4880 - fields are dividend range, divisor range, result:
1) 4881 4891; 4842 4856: 0.92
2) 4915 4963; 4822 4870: 0.98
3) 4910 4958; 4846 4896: 1.02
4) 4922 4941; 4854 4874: 1.06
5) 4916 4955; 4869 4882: 1.03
